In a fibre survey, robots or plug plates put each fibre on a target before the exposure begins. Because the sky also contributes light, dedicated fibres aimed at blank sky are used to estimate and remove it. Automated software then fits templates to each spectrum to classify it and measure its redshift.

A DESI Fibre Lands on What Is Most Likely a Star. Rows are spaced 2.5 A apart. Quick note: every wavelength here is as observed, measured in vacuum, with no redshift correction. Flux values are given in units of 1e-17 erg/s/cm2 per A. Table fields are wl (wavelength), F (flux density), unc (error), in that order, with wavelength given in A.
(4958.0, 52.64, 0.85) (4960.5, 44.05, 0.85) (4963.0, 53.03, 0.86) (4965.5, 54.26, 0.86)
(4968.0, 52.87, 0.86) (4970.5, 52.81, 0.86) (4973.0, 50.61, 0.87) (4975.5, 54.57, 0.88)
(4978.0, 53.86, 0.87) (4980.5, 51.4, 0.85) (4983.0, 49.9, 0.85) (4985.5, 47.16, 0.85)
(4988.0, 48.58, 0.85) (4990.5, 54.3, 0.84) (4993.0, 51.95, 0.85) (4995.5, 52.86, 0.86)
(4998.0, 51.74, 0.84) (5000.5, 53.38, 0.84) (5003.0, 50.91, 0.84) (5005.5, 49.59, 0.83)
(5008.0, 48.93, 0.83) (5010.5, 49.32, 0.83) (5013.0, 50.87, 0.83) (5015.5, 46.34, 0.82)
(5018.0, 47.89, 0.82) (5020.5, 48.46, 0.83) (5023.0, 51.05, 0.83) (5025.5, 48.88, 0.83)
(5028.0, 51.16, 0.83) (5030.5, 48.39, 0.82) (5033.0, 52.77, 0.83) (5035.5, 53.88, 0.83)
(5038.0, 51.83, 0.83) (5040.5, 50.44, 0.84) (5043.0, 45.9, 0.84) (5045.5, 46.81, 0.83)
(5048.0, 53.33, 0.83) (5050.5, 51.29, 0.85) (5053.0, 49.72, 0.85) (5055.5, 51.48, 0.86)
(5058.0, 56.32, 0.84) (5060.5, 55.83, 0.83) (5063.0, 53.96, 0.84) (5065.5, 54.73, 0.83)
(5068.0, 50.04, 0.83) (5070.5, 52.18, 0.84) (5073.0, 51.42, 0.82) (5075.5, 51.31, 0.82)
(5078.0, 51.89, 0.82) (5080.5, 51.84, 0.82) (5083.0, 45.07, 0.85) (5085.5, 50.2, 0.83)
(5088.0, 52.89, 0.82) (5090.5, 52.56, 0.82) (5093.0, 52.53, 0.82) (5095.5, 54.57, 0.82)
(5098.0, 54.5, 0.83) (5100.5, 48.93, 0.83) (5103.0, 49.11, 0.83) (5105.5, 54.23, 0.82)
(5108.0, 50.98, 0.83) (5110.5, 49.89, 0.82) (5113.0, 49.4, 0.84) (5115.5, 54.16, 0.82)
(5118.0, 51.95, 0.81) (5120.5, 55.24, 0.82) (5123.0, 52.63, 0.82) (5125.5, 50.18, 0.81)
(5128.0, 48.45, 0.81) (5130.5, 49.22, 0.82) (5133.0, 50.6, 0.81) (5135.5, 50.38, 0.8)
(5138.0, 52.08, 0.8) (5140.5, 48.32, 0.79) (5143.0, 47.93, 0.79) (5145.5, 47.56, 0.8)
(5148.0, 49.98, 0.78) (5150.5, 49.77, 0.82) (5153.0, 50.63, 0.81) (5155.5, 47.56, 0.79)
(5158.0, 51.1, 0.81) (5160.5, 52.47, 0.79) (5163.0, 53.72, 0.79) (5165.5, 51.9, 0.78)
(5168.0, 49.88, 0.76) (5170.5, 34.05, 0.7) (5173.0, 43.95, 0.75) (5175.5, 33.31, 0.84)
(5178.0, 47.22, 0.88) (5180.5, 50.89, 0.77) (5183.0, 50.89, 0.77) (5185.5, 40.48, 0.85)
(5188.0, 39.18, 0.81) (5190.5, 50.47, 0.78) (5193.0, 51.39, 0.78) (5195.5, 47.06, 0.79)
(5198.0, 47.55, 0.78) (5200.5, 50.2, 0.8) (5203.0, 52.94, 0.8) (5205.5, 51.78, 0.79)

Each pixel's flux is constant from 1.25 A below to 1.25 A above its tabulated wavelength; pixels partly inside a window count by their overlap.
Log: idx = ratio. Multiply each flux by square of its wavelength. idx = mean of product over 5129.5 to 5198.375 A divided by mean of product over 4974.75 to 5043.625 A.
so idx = 1.00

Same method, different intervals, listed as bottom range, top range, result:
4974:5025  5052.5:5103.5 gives 1.06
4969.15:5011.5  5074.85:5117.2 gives 1.05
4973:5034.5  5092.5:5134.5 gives 1.06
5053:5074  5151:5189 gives 0.92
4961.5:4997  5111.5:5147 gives 1.03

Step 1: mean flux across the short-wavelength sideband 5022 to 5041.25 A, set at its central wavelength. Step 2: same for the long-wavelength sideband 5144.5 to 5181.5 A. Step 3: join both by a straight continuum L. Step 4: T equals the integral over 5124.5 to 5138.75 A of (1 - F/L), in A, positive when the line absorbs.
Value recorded -0.5 A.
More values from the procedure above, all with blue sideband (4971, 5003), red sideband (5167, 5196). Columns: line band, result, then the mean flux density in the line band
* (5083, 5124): -3.7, 51.9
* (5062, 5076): -1.0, 52.3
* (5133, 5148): -1.0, 49.4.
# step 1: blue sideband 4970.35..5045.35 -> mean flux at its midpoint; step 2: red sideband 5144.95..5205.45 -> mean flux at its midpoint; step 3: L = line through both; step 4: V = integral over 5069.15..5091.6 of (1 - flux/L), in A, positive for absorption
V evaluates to -0.8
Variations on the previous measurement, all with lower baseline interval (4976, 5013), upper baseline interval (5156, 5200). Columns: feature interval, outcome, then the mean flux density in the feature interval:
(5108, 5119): -0.7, 51.3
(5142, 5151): -0.2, 48.8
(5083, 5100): -1.1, 52.1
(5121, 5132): -0.6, 50.5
